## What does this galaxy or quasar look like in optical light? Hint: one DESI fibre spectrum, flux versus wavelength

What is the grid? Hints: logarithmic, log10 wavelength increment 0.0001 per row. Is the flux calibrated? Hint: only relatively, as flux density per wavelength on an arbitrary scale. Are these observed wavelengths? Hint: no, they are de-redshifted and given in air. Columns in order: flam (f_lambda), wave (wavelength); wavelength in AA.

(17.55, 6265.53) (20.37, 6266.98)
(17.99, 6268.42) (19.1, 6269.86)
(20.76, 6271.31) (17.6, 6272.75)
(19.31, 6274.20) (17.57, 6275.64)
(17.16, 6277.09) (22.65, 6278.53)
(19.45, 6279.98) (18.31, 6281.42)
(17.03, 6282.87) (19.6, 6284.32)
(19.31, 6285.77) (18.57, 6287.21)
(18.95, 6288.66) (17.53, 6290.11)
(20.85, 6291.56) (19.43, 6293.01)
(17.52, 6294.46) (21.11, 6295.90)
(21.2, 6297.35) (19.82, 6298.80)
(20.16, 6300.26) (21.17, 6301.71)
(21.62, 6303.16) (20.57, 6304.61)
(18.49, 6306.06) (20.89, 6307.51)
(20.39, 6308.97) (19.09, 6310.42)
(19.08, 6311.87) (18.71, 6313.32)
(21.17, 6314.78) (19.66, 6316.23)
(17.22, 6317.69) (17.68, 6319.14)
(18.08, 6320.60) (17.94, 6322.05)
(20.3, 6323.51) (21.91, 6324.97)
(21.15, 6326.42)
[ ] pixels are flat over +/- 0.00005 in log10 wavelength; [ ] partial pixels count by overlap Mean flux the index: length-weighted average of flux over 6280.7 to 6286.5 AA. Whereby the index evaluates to 18.6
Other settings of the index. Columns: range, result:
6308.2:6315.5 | 19.7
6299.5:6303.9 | 20.9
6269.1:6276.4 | 18.8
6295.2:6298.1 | 21.1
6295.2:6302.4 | 20.7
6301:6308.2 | 20.6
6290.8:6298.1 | 20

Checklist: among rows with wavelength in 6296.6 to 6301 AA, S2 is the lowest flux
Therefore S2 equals 19.82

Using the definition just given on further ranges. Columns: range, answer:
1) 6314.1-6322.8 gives 17.22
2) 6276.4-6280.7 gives 17.16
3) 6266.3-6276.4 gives 17.57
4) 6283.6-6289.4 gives 18.57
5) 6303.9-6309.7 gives 18.49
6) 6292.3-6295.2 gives 17.52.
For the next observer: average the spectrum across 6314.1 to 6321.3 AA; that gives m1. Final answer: 18.7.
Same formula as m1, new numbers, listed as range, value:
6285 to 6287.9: 19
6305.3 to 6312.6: 19.6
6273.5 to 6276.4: 18.4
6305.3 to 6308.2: 19.7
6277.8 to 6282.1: 20.2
